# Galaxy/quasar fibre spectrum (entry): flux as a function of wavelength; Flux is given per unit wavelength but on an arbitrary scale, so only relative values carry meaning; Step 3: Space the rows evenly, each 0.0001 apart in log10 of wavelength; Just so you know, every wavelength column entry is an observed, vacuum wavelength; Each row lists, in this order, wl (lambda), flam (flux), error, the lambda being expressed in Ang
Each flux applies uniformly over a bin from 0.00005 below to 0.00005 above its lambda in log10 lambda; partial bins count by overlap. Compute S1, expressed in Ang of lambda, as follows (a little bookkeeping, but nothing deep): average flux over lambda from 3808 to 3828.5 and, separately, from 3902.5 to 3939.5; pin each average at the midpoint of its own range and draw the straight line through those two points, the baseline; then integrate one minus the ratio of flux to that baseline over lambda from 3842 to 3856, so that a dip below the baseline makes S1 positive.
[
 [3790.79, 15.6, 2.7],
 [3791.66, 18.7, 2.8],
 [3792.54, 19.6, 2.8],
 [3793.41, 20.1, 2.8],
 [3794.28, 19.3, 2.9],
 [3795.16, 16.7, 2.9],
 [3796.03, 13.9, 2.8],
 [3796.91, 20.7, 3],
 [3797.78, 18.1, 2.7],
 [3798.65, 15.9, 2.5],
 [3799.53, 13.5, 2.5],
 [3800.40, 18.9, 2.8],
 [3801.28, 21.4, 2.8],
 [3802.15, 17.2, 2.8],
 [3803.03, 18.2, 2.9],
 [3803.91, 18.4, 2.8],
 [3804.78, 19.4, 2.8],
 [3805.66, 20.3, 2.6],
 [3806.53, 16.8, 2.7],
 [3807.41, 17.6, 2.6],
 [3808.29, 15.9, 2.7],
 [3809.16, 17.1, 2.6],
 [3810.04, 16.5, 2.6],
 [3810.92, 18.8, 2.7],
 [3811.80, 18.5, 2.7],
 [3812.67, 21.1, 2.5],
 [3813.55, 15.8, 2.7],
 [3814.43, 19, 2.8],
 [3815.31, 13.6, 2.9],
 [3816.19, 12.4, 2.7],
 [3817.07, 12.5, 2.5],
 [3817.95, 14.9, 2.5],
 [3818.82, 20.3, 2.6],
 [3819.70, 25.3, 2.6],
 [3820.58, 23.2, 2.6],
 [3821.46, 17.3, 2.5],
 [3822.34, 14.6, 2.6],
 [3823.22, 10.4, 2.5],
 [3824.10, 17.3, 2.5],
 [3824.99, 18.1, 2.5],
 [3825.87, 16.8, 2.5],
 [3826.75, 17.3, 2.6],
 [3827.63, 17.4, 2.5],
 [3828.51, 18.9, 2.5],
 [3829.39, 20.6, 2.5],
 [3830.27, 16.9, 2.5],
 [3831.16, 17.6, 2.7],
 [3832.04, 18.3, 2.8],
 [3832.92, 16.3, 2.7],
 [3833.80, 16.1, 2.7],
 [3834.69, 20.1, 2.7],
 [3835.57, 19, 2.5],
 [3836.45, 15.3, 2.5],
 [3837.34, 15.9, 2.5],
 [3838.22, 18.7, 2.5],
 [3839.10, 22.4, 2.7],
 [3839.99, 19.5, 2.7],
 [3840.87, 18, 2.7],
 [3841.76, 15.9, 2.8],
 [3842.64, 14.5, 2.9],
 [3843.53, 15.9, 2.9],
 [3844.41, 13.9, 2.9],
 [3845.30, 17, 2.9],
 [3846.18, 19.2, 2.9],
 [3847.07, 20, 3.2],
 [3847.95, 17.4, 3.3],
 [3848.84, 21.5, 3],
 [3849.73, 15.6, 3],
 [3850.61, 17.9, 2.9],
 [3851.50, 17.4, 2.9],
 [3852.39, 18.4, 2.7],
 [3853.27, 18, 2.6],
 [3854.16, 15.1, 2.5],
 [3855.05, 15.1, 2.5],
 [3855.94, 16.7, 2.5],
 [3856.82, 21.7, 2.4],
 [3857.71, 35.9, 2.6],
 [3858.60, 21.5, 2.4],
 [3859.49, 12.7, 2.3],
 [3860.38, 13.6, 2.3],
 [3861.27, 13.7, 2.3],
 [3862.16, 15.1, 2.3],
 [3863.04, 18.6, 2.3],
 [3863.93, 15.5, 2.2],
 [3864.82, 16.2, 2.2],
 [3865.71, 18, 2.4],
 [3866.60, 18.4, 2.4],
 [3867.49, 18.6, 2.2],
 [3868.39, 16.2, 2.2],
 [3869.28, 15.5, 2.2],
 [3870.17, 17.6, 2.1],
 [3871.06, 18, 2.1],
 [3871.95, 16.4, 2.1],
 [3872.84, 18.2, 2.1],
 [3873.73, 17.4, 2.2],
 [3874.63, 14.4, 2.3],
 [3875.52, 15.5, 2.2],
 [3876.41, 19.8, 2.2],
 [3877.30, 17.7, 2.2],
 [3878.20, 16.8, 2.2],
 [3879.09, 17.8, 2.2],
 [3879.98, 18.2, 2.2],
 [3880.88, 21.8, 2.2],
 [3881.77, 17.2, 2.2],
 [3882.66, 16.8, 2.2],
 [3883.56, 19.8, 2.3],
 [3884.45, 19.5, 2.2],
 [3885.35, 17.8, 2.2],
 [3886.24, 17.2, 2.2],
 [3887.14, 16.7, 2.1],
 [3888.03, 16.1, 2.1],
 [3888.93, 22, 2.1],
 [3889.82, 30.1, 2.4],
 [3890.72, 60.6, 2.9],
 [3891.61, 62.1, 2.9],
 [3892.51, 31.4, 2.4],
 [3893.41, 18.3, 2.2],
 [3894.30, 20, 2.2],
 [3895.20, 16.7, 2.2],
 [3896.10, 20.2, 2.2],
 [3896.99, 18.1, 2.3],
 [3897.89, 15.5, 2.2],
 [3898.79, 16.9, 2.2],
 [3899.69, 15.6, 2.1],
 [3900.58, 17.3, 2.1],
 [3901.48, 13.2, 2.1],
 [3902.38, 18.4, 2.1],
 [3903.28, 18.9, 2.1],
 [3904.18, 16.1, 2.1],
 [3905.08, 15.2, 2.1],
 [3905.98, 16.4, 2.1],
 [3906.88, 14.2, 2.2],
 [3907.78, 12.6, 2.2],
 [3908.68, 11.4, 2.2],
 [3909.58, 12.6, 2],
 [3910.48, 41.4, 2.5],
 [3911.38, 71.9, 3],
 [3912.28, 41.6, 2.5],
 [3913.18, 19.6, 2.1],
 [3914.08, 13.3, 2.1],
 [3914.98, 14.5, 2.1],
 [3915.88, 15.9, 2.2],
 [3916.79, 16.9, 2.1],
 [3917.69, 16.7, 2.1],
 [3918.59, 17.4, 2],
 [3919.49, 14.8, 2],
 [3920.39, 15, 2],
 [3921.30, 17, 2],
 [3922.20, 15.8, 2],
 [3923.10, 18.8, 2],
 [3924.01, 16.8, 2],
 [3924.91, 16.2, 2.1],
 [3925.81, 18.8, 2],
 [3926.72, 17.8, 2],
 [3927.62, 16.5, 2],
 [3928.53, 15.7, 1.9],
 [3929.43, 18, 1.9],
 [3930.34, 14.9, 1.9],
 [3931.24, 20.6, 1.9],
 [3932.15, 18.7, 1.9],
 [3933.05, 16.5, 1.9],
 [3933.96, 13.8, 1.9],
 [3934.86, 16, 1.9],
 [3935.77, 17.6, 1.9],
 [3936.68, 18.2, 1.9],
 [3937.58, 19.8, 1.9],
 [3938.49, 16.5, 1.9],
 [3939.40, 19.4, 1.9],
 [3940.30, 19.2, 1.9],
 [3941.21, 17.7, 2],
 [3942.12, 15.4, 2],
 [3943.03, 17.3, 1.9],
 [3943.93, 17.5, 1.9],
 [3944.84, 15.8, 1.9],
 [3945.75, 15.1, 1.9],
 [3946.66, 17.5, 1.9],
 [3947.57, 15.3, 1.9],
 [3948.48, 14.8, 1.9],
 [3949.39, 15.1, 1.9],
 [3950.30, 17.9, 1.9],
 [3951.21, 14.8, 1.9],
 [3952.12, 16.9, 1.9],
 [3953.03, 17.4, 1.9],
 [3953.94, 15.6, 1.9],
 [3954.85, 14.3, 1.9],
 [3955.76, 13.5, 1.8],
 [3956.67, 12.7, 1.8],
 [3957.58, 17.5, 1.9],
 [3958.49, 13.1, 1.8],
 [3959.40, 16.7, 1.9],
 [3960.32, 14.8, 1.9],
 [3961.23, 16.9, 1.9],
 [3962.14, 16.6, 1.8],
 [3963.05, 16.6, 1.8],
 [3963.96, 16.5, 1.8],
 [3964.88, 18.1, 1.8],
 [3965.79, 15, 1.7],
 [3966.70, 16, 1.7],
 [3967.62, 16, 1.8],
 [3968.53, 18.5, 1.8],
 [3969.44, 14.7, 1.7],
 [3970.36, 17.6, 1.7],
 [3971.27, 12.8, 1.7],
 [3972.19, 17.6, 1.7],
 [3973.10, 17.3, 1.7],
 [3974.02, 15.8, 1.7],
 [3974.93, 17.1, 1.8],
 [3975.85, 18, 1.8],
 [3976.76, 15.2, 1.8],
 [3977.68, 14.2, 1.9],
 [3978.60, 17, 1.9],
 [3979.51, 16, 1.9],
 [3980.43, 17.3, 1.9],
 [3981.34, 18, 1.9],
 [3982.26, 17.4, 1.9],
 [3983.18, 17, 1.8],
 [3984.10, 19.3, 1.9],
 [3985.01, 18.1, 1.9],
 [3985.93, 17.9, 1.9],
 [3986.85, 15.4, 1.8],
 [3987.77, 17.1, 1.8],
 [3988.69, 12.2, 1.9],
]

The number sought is 0.5 Ang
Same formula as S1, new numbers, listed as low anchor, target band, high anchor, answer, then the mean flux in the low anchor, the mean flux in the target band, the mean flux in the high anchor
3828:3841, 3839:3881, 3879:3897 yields 6.5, 18.2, 17.6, 24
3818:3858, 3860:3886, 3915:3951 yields 0.6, 18.1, 17.3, 16.8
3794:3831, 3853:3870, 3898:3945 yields 0.3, 17.5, 17.7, 18.5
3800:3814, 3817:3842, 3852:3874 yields 0.2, 18.2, 17.8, 17.7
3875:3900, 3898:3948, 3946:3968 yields 1.2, 22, 18.4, 15.8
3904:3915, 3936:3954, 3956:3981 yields 2.1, 23.7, 16.9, 16.1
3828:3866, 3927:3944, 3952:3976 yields -0.9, 17.8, 17.3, 16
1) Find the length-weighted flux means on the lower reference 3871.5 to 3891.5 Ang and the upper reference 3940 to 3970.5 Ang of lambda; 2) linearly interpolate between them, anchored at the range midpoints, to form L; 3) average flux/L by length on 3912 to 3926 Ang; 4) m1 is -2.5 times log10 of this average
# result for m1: 0.05 mag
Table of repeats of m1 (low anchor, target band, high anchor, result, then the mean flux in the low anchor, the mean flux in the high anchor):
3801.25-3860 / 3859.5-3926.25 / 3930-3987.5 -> -0.15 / 17.9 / 16.5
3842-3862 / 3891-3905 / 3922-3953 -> -0.23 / 17.8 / 17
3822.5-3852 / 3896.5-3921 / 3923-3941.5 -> -0.13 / 17.5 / 17.5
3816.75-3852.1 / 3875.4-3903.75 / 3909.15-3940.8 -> -0.13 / 17.7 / 19.8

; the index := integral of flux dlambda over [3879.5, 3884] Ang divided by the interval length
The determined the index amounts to 18.7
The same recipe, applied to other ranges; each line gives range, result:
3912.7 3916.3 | 16.1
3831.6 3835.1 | 17.7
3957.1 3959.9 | 15.7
